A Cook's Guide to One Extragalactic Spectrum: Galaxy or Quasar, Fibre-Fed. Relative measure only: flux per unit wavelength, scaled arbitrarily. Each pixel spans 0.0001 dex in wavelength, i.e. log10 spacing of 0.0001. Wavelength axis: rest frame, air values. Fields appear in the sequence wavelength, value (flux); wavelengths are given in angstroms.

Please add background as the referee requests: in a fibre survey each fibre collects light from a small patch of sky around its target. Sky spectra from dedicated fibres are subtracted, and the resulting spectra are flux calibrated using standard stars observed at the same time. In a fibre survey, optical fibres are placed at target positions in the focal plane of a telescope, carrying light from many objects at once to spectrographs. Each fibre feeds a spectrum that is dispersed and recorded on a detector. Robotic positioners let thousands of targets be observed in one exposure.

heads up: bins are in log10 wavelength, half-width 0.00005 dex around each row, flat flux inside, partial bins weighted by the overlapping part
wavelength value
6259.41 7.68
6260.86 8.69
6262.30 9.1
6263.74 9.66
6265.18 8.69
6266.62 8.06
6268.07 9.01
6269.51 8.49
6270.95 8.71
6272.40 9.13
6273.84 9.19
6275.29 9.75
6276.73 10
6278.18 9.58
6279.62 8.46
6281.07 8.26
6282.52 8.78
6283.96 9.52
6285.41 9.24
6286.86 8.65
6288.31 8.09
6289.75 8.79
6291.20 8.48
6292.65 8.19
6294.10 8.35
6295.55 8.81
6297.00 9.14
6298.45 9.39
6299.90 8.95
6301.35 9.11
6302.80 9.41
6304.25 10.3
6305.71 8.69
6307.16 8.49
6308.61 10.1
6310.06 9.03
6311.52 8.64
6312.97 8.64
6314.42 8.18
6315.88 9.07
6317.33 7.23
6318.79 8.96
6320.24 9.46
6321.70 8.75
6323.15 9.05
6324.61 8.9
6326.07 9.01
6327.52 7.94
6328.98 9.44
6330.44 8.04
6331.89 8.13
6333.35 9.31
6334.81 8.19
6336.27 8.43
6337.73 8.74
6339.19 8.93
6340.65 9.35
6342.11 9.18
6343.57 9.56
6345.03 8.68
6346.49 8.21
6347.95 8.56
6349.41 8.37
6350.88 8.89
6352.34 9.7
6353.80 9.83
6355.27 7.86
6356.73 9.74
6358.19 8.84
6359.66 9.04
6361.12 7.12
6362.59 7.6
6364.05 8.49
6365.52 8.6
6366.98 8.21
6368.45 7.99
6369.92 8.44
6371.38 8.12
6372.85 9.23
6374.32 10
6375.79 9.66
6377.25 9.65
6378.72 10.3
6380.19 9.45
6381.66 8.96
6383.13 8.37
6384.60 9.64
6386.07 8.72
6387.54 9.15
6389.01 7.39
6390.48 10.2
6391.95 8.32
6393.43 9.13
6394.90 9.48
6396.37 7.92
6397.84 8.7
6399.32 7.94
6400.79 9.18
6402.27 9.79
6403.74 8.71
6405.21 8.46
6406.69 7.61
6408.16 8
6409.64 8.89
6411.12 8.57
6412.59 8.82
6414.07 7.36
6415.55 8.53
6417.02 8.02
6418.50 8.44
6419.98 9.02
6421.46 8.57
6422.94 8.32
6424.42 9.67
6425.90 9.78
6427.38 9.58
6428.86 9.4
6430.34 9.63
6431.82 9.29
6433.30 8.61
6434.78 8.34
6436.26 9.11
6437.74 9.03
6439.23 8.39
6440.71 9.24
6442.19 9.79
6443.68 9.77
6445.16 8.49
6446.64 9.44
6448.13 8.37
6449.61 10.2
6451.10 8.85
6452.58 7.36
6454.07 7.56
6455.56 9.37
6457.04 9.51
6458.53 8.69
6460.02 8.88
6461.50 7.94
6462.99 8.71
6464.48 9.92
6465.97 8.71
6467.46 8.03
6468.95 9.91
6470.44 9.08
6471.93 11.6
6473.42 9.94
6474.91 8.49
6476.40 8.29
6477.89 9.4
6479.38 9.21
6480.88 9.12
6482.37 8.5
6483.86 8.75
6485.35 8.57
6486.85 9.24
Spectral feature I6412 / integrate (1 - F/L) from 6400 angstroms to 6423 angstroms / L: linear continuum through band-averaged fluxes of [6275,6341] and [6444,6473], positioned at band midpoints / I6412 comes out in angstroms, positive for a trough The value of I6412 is 1.1 angstroms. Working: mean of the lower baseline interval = 8.86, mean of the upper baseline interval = 9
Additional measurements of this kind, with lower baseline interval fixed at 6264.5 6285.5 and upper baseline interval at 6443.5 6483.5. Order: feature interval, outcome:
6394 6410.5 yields 0.7 angstroms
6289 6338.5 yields 1.0 angstroms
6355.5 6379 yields 0.6 angstroms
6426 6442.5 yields -0.3 angstroms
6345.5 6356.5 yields 0.2 angstroms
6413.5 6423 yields 0.7 angstroms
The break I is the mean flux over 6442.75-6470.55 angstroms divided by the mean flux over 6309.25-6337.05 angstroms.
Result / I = 1.0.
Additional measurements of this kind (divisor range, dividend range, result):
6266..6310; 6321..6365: 0.97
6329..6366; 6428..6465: 1.03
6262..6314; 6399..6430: 0.97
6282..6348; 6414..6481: 1.02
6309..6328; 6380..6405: 1.02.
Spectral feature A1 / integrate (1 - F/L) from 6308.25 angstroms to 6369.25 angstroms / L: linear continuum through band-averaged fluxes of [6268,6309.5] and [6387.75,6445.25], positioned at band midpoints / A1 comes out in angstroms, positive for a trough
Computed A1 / 1.5 angstroms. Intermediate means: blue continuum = 9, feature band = 8.7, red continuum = 8.81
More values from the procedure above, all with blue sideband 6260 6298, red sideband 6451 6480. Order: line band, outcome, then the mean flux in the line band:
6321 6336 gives 0.4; 8.67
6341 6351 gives 0.1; 8.79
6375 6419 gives 0.8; 8.78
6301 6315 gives -0.3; 9.07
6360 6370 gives 0.9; 8.08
